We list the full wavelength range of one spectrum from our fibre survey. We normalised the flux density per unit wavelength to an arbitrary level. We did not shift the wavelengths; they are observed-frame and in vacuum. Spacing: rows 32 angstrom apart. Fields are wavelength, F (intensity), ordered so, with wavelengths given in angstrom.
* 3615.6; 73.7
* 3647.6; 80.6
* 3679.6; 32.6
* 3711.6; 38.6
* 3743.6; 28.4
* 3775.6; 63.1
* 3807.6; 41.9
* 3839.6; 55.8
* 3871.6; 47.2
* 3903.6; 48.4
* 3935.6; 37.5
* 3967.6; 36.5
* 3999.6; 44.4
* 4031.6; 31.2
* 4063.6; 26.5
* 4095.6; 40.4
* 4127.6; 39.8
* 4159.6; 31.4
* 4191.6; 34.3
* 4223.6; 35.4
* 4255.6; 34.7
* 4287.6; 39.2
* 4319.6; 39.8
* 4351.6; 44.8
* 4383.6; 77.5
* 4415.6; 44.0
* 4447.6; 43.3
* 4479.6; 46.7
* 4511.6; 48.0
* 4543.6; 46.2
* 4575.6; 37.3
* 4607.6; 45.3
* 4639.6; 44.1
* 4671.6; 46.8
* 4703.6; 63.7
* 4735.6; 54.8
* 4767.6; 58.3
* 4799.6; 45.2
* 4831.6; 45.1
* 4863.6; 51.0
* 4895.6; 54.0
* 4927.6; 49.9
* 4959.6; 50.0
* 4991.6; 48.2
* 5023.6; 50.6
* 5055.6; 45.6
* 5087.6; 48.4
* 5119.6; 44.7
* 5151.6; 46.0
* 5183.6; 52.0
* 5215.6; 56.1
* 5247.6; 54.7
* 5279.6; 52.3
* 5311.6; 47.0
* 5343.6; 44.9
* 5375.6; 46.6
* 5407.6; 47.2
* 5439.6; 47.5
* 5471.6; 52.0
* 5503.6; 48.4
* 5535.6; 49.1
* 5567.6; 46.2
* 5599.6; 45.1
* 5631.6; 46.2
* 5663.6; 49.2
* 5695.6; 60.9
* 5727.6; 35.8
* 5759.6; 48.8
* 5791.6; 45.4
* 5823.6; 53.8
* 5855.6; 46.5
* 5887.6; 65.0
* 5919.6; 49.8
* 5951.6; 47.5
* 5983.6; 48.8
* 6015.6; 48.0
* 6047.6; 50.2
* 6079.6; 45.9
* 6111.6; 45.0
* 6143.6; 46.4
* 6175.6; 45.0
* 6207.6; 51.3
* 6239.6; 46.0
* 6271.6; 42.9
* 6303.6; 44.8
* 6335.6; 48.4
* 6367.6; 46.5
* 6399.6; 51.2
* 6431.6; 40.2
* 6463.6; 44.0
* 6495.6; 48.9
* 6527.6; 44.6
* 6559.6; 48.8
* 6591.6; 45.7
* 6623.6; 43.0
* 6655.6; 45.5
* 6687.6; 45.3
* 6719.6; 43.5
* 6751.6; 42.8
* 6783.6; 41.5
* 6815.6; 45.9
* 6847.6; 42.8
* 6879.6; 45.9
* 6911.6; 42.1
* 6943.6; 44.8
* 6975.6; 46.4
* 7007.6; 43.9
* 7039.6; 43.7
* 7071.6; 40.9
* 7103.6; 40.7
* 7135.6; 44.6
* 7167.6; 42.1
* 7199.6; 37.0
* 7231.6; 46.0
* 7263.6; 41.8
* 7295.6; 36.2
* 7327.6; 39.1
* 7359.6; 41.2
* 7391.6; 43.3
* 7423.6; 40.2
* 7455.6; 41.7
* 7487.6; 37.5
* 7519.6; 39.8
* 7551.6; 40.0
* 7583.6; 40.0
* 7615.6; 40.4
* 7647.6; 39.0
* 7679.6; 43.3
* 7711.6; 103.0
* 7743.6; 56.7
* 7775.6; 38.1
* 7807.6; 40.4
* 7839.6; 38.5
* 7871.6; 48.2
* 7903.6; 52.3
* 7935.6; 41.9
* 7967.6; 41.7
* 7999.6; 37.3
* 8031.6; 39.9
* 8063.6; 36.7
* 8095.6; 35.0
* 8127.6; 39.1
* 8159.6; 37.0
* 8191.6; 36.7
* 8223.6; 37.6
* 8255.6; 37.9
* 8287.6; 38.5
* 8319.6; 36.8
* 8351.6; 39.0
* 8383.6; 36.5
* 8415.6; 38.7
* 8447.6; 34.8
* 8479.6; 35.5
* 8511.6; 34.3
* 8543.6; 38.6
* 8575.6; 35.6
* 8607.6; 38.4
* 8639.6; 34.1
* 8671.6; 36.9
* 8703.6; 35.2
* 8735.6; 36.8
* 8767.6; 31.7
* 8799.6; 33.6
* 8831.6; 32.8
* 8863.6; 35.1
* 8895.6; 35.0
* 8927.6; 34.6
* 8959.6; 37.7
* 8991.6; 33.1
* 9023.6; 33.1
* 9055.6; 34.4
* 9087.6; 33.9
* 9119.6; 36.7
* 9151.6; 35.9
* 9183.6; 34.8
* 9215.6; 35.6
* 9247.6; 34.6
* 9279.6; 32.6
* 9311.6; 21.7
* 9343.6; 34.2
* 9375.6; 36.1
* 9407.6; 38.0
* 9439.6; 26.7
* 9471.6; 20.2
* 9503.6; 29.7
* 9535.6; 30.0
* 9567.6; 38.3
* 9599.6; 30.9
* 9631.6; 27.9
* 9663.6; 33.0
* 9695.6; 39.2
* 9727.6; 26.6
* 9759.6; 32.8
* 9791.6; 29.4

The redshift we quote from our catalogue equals 0.174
